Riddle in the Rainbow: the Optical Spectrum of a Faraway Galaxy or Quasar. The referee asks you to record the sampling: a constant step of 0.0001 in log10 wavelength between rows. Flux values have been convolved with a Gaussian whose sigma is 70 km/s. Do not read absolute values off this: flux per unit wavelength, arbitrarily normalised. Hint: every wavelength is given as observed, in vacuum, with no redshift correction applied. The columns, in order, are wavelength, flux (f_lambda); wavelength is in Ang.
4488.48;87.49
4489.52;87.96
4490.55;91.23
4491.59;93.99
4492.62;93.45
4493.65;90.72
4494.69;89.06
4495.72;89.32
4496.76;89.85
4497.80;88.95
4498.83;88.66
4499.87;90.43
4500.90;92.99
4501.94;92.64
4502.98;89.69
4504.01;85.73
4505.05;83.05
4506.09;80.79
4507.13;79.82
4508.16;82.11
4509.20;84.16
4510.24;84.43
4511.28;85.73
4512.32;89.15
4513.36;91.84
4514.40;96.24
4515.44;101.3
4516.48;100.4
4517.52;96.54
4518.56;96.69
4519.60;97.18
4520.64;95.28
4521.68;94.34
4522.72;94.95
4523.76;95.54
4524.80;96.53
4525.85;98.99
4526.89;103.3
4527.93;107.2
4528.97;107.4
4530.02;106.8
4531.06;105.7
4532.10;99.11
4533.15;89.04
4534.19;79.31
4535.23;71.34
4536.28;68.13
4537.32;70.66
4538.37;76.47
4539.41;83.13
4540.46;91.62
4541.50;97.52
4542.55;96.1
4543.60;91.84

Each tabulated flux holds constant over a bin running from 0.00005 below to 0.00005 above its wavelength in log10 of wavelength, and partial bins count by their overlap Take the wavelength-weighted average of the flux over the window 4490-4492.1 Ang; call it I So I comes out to 92.4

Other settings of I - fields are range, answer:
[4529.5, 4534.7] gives 96.1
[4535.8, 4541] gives 78.3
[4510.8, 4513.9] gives 88.9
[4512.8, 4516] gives 96.4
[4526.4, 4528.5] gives 106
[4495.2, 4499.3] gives 89.2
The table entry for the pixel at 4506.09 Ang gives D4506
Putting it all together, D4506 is 80.79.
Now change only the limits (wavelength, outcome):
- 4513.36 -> 91.84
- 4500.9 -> 92.99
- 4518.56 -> 96.69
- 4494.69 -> 89.06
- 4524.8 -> 96.53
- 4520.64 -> 95.28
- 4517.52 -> 96.54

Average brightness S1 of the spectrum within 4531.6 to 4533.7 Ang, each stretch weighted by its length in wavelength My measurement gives 93.7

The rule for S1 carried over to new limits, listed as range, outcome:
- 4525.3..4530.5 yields 105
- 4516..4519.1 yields 97.9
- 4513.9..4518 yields 98.6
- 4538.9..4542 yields 90.8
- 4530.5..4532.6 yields 103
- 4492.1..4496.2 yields 90.8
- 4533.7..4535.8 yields 75.1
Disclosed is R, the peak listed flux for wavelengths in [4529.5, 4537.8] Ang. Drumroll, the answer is 106.8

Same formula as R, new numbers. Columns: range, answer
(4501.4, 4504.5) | 92.64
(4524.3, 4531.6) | 107.4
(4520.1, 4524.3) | 95.54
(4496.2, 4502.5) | 92.99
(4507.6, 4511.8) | 85.73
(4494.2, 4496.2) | 89.32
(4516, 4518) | 100.4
